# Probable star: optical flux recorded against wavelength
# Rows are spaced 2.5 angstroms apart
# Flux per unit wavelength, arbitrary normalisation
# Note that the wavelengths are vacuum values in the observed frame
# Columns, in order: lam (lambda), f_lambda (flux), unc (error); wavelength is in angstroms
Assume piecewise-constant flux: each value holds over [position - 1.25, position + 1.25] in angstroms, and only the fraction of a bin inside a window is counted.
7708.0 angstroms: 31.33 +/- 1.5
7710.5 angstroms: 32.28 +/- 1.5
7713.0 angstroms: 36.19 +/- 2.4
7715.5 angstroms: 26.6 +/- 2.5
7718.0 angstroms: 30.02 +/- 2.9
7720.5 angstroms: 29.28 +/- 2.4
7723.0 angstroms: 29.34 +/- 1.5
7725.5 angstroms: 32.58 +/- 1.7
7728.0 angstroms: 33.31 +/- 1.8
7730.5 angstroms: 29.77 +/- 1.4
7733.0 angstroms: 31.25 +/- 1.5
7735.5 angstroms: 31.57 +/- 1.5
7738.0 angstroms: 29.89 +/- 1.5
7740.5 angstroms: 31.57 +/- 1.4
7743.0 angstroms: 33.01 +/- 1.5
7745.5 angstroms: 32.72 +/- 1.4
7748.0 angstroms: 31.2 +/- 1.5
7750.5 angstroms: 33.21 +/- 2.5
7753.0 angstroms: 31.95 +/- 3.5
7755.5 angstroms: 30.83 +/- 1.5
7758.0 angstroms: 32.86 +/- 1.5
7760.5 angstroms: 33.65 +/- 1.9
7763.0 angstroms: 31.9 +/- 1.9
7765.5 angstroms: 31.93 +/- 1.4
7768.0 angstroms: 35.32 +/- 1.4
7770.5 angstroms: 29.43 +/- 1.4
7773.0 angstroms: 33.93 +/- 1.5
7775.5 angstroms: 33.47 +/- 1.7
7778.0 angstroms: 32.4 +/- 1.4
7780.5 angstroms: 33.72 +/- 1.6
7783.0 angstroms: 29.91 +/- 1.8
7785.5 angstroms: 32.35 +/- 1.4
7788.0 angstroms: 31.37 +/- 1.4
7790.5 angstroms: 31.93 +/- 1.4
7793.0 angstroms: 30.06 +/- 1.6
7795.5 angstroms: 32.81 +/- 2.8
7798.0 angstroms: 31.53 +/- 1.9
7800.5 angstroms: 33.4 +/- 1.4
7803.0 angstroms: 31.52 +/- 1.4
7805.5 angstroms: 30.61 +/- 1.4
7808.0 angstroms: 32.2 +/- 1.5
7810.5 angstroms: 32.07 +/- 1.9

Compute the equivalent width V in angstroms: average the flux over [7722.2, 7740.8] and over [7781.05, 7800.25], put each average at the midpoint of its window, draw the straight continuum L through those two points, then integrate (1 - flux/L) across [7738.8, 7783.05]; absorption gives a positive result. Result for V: -1.5 angstroms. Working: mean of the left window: 31.2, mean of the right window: 31.6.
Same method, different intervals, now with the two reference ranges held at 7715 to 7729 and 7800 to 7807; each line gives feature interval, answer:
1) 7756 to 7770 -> -0.8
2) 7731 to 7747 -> -0.5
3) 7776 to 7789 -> -0.3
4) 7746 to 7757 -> -0.4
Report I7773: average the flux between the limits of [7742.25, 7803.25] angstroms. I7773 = 32.3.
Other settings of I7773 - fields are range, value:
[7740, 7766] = 32.3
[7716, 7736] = 30.7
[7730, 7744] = 31.2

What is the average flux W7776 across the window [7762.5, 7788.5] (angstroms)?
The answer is 32.4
